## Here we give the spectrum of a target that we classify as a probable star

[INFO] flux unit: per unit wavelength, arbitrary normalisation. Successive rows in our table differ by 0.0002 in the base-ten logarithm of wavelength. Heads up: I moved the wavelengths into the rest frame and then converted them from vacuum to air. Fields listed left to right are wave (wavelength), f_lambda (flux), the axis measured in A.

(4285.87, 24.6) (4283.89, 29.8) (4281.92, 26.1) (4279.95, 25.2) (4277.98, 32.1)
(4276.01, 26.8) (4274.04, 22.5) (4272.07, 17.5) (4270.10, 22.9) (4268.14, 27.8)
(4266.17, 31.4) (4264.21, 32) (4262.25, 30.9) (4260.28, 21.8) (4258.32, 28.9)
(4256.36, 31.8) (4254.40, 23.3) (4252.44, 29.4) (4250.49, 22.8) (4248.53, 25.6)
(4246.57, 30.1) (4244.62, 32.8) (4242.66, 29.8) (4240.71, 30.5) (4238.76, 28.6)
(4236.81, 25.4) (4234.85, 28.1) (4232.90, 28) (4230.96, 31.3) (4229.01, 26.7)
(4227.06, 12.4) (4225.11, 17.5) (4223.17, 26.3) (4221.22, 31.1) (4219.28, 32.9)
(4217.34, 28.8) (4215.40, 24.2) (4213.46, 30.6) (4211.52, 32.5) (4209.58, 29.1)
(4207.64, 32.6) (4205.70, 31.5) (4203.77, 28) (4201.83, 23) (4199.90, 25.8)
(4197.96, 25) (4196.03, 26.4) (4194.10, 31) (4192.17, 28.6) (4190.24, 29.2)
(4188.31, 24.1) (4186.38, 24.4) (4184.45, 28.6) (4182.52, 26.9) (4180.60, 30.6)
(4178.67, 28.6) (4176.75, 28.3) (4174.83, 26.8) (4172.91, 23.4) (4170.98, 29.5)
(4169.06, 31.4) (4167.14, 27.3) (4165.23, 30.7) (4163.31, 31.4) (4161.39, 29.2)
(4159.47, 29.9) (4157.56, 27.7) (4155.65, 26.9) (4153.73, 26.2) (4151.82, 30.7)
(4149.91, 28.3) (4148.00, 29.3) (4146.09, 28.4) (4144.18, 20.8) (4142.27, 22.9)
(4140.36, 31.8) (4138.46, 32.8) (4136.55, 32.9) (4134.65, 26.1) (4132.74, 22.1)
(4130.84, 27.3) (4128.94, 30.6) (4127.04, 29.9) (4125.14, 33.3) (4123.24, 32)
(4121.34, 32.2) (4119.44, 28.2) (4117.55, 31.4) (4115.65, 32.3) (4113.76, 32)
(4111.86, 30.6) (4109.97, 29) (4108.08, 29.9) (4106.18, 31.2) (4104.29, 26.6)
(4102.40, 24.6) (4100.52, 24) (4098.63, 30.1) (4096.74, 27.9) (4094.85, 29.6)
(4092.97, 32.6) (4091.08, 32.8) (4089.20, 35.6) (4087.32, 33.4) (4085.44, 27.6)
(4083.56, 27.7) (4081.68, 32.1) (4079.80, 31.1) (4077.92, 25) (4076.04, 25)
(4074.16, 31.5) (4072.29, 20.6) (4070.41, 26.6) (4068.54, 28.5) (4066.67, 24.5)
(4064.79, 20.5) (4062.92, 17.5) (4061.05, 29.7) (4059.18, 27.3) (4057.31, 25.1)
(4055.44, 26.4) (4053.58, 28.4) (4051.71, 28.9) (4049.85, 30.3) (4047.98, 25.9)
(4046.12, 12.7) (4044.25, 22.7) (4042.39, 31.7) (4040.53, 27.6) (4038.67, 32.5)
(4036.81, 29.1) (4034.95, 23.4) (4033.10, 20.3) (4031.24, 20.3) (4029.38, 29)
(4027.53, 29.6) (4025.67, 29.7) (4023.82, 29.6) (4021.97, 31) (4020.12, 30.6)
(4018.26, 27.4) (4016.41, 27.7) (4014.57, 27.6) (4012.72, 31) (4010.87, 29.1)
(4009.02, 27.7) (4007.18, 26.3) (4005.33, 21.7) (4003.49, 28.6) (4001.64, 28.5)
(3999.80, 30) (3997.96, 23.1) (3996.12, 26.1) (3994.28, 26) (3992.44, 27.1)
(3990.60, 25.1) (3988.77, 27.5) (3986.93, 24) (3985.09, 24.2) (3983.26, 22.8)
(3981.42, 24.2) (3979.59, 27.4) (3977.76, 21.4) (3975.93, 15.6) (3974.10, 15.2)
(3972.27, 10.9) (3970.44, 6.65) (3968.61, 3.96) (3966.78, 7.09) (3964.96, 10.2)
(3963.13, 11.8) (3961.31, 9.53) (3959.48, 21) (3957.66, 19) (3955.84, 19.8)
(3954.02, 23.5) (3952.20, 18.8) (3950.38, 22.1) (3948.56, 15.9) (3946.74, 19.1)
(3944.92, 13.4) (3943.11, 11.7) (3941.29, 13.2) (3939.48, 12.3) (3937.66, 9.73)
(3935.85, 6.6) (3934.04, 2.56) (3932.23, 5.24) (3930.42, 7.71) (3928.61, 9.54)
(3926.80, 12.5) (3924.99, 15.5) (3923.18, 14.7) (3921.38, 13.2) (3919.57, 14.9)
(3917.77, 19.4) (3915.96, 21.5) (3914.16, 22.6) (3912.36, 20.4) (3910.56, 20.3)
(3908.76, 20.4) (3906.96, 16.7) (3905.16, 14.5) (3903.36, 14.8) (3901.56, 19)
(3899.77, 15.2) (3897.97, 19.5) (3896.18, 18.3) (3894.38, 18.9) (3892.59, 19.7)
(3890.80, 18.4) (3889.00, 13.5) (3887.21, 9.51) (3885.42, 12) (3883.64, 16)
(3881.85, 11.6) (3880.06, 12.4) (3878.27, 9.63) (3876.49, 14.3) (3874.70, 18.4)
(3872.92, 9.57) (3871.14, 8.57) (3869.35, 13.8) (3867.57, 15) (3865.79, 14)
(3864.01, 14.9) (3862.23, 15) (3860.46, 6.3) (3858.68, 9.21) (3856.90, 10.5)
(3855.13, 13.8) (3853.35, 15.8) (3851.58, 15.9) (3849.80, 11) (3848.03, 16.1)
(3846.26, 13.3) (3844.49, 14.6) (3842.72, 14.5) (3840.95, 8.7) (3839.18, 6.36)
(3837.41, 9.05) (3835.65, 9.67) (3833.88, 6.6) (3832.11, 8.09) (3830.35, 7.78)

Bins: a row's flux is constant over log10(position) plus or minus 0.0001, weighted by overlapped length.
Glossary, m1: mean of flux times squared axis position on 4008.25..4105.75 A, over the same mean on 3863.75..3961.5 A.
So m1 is 1.96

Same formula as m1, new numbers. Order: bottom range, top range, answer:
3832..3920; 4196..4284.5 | 2.28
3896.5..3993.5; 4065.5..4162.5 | 1.93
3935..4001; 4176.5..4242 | 1.72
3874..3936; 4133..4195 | 2.15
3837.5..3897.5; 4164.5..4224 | 2.50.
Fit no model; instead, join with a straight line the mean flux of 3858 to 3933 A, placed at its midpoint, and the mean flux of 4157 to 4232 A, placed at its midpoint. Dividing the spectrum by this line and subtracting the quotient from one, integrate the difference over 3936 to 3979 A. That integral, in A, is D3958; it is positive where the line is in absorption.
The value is 7.4 A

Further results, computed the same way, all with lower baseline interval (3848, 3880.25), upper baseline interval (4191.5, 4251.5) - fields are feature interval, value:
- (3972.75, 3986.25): -2.80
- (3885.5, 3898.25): -2.23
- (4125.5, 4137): -2.08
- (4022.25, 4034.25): -4.31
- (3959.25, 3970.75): 5.00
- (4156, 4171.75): -2.68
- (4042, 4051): -1.76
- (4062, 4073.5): -1.08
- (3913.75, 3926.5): -1.60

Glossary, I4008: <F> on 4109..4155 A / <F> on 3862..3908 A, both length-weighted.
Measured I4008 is 2.0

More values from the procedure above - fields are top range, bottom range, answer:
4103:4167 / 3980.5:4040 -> 1.08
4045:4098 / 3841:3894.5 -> 2.04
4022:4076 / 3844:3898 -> 1.90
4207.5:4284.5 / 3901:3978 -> 1.90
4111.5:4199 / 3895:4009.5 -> 1.62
